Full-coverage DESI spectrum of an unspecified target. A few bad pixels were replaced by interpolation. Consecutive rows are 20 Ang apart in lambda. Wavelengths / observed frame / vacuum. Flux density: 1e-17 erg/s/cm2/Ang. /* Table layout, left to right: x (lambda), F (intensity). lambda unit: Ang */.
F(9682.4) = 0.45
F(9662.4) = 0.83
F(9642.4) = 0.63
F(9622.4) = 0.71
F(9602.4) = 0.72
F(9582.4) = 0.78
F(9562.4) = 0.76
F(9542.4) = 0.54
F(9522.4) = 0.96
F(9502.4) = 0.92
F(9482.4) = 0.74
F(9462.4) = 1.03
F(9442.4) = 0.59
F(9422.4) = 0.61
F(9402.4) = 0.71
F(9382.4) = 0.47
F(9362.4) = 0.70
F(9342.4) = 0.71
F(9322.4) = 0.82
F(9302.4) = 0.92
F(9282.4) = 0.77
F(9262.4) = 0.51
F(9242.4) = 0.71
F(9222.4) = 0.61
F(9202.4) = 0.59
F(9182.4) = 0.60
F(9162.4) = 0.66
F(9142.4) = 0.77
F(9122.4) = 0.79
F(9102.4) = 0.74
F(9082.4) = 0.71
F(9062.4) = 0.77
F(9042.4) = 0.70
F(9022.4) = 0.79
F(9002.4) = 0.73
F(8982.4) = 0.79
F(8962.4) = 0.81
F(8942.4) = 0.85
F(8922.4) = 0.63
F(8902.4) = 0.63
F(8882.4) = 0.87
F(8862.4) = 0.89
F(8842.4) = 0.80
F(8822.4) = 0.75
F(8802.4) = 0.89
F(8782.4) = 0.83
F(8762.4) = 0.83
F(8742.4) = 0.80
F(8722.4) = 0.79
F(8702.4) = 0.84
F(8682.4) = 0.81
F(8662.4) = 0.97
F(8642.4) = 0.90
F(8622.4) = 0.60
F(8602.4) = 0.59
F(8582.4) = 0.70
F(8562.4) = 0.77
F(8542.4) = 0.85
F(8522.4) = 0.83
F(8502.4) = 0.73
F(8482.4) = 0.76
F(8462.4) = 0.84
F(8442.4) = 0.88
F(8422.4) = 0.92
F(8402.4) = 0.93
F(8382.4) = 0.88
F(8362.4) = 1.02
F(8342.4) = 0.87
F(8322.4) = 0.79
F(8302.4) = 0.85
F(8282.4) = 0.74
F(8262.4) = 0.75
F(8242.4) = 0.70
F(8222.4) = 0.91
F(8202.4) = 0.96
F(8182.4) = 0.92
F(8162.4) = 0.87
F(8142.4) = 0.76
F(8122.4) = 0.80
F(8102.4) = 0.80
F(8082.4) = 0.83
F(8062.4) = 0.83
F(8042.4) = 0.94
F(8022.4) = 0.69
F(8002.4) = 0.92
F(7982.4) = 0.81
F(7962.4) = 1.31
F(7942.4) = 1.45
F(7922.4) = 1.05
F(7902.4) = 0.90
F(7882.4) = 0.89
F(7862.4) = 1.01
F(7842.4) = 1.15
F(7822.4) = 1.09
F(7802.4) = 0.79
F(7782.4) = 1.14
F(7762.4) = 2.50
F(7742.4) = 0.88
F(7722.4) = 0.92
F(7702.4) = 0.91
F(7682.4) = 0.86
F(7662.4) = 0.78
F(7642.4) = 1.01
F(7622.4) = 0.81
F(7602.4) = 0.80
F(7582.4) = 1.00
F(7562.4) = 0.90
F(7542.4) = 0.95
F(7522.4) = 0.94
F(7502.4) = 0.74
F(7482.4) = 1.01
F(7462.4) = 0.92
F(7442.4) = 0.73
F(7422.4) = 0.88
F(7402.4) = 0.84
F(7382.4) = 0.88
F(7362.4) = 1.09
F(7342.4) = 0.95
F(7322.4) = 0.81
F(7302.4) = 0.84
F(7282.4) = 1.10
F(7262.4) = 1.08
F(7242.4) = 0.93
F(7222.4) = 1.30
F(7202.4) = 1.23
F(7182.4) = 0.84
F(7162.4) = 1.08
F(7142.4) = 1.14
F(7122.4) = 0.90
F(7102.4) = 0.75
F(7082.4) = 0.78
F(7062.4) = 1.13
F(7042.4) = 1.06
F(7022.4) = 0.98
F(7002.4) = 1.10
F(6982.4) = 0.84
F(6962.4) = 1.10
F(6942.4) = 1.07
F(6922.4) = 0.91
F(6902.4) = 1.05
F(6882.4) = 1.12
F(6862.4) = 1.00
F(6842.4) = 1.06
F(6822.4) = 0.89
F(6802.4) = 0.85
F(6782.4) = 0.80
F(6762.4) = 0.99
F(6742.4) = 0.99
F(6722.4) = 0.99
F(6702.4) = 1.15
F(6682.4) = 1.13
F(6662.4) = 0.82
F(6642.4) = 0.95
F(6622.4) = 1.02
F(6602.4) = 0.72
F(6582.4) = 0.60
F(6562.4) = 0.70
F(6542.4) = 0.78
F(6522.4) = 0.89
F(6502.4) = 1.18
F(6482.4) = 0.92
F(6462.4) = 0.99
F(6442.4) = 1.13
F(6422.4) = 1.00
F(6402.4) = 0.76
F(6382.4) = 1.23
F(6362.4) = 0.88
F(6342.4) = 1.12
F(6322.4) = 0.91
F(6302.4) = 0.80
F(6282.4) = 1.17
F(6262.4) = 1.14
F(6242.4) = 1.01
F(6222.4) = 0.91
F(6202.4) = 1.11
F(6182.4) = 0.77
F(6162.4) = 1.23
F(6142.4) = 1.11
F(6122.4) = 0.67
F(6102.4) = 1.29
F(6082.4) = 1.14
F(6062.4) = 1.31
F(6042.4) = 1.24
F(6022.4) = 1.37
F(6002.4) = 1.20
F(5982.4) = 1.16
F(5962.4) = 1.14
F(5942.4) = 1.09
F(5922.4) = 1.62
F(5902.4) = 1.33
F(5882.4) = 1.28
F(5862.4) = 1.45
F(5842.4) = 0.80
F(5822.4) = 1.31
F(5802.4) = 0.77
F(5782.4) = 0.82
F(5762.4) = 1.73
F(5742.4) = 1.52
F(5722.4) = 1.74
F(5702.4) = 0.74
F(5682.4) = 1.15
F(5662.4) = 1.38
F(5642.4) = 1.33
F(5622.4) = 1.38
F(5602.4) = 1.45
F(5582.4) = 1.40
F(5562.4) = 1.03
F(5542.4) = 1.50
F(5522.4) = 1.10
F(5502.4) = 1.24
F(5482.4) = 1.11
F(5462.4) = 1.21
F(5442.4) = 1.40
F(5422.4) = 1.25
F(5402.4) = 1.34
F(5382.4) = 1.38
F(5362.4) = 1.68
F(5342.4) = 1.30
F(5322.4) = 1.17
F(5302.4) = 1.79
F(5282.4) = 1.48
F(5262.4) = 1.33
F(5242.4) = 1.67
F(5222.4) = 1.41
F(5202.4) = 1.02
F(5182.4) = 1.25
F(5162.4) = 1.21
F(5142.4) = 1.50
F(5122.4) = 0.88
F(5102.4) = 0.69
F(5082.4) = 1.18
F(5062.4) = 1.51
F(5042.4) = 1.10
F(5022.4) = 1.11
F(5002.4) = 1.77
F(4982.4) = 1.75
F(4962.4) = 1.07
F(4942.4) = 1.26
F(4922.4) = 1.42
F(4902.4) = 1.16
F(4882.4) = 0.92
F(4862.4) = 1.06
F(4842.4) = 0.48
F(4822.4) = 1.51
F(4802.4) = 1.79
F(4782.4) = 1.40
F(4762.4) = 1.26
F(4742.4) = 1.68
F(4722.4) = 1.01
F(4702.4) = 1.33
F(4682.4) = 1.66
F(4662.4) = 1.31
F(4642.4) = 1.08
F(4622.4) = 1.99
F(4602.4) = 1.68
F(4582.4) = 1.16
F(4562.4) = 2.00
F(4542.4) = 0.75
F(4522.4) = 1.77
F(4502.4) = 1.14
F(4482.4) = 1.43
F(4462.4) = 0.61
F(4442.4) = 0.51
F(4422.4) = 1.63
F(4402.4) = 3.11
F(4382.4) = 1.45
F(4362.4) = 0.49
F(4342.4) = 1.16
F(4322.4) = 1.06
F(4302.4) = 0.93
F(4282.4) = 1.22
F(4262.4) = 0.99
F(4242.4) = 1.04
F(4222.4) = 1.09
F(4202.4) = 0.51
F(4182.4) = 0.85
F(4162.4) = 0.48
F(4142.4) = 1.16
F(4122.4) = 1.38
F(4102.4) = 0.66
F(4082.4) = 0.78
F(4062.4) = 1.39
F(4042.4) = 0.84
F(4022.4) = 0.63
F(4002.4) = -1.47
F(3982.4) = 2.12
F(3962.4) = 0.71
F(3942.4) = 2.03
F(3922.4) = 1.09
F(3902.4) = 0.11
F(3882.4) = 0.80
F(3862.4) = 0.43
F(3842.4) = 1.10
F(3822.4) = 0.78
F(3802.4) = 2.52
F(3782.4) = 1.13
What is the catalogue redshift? 0.183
